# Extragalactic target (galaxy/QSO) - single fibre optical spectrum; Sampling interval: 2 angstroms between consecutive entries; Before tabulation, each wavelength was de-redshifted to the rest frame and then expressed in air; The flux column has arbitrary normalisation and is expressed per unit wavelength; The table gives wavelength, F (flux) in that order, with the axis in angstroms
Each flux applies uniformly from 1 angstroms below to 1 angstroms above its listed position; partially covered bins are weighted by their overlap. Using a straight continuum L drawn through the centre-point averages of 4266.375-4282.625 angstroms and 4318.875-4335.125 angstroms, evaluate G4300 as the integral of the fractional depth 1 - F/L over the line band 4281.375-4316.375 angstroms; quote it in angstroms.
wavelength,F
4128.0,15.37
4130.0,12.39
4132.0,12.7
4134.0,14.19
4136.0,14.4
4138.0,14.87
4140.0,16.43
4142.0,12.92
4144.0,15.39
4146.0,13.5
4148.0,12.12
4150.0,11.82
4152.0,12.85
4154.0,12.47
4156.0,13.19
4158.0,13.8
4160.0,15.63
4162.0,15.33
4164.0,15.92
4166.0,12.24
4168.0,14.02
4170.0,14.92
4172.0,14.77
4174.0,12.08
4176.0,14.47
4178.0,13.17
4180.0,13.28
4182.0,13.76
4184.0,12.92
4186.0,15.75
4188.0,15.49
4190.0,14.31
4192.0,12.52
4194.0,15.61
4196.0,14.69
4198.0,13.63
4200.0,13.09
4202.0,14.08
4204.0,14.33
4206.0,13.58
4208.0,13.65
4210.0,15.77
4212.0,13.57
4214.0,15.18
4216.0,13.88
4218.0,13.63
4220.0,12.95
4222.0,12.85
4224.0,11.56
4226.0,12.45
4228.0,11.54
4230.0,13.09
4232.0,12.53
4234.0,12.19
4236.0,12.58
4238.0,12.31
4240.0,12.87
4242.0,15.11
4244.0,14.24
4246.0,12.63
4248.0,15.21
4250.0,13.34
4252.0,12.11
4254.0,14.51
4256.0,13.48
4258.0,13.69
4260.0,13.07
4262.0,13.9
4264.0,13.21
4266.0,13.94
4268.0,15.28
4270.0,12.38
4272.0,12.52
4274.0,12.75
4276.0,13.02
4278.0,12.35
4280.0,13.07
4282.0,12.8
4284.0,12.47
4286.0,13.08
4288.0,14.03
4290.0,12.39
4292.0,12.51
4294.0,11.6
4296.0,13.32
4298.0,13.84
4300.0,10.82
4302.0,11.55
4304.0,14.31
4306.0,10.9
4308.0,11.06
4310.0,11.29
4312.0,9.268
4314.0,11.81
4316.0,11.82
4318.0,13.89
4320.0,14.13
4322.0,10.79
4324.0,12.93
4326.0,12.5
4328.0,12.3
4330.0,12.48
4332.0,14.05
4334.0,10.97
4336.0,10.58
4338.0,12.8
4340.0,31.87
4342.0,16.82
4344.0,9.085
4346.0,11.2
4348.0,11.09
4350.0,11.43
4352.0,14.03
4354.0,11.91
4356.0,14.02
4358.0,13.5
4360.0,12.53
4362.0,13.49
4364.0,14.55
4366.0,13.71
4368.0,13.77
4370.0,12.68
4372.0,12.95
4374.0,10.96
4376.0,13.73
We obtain 1.8 angstroms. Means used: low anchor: 13.1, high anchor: 12.5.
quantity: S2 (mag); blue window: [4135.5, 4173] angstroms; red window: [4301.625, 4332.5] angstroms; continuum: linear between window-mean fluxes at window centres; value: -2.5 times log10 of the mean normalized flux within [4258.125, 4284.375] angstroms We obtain -0.04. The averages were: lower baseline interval 14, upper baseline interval 12.2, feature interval 13.2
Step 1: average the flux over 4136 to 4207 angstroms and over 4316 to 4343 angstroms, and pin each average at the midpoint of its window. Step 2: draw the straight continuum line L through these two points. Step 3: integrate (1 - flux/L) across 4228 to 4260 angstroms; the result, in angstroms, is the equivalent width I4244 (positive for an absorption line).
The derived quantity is 1.9 angstroms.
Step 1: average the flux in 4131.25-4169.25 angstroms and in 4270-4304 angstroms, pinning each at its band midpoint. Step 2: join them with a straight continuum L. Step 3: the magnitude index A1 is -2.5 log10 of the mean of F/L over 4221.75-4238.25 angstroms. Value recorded 0.07 mag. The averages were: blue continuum 13.9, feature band 12.3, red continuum 12.7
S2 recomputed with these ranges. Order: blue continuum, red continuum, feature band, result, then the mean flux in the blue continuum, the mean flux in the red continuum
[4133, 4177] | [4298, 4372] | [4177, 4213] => -0.03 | 14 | 13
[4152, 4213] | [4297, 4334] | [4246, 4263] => -0.05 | 14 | 12.2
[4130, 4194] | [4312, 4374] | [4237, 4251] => -0.01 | 13.9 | 13.2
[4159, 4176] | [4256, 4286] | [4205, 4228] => 0.03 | 14.4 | 13.2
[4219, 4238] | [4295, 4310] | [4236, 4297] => -0.08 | 12.4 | 12.2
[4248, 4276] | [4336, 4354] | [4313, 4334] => 0.13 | 13.4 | 14.4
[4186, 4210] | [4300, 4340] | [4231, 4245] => 0.04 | 14.2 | 12.5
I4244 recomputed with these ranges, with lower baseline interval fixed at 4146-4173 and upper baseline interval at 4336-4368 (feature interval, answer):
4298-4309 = 1.6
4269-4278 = 0.8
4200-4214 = -0.3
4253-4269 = 0.0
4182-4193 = -0.3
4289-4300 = 1.1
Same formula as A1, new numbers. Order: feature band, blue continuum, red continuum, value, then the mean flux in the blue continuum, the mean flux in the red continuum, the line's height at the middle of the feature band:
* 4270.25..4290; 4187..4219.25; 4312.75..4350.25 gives 0.065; 14.2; 13.3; 13.7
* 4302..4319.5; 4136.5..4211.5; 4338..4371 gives 0.185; 14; 14.1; 14.1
